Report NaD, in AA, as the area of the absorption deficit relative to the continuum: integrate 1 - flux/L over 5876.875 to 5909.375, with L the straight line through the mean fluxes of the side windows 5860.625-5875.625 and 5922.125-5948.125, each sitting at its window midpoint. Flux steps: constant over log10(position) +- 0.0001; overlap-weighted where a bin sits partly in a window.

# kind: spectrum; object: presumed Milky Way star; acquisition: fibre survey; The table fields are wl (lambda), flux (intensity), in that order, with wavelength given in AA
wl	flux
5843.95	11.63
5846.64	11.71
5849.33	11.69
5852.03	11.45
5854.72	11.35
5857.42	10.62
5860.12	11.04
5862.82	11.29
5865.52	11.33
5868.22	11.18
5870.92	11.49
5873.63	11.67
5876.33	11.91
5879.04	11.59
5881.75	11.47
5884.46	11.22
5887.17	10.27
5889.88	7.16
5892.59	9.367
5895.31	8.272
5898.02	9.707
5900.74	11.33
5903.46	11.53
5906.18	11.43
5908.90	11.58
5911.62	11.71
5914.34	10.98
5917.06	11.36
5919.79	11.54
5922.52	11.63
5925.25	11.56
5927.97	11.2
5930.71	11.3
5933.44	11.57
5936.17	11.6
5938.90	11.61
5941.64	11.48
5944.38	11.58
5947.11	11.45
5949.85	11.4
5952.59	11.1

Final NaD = 2.90 AA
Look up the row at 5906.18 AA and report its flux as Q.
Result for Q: 11.43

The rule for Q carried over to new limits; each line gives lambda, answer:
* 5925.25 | 11.56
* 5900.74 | 11.33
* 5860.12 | 11.04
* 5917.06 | 11.36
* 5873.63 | 11.67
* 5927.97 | 11.2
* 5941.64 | 11.48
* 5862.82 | 11.29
